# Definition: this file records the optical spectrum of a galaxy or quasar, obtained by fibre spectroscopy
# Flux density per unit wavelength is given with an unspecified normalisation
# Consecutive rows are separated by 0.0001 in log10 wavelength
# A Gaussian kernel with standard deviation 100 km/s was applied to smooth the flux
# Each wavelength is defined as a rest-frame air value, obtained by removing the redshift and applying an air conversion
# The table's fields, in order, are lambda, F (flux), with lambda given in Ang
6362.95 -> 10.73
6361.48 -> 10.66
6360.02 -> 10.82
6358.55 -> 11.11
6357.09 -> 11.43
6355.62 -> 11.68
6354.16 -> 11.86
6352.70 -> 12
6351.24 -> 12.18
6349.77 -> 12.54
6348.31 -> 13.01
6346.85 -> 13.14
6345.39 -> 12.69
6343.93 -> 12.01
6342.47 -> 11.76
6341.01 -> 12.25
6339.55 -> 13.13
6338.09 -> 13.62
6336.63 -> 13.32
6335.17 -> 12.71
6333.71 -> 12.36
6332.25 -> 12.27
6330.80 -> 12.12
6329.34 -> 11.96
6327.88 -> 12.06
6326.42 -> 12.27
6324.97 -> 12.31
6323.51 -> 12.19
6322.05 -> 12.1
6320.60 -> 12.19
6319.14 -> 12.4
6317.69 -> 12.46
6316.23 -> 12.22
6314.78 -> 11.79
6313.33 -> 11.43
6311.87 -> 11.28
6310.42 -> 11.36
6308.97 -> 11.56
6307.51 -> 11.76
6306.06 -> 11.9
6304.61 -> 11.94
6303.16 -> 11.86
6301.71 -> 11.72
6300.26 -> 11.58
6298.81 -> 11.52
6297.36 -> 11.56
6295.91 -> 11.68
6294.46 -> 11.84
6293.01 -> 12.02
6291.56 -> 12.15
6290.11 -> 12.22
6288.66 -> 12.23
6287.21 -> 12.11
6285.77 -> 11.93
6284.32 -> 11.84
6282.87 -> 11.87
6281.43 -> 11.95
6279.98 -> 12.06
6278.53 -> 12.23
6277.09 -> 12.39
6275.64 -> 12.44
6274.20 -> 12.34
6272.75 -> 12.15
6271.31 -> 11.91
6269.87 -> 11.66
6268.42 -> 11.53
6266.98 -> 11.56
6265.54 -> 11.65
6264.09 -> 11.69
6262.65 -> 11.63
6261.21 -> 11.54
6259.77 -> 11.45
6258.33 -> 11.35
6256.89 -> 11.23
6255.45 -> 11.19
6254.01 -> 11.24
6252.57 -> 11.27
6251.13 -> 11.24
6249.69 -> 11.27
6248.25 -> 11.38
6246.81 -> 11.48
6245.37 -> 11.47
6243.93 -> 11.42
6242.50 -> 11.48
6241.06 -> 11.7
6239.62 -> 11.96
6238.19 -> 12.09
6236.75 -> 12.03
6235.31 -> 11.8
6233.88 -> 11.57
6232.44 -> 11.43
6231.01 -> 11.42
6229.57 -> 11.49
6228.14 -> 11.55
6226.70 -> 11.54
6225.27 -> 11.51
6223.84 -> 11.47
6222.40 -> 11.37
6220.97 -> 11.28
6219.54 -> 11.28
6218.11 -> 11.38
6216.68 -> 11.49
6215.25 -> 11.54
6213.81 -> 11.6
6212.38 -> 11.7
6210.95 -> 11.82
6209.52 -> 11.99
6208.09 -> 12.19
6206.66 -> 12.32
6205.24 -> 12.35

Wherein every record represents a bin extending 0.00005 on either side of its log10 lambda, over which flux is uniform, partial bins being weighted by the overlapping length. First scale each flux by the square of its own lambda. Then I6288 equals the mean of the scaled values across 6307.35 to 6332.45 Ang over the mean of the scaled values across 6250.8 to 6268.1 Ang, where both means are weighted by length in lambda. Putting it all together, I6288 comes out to 1.07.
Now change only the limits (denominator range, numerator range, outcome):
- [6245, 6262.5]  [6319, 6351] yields 1.13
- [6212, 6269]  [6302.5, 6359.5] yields 1.09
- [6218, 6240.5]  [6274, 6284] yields 1.07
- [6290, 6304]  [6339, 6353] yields 1.07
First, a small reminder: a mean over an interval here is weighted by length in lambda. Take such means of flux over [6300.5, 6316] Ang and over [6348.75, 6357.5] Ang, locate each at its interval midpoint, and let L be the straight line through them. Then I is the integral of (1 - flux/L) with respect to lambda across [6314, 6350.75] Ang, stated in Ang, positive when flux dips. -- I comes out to -1.8 Ang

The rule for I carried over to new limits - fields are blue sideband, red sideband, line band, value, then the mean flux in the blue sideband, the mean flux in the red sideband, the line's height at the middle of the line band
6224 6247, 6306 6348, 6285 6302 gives 0.2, 11.6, 12.2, 12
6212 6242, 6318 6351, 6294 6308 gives 0.5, 11.6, 12.5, 12.2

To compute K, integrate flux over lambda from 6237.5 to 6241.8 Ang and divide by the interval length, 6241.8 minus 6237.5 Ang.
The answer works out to 11.9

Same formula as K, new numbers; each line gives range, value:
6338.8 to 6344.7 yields 12.3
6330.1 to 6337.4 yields 12.6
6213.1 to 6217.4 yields 11.5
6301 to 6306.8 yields 11.9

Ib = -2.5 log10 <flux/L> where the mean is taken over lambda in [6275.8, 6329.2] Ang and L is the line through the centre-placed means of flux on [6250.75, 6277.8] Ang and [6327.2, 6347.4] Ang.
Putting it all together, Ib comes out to 0.01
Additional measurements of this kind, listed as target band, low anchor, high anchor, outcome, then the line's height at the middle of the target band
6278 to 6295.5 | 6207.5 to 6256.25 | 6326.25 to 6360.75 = -0.01 mag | 11.9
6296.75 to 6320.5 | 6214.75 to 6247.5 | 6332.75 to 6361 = 0.02 mag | 12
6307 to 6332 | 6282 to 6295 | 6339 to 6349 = 0.03 mag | 12.3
